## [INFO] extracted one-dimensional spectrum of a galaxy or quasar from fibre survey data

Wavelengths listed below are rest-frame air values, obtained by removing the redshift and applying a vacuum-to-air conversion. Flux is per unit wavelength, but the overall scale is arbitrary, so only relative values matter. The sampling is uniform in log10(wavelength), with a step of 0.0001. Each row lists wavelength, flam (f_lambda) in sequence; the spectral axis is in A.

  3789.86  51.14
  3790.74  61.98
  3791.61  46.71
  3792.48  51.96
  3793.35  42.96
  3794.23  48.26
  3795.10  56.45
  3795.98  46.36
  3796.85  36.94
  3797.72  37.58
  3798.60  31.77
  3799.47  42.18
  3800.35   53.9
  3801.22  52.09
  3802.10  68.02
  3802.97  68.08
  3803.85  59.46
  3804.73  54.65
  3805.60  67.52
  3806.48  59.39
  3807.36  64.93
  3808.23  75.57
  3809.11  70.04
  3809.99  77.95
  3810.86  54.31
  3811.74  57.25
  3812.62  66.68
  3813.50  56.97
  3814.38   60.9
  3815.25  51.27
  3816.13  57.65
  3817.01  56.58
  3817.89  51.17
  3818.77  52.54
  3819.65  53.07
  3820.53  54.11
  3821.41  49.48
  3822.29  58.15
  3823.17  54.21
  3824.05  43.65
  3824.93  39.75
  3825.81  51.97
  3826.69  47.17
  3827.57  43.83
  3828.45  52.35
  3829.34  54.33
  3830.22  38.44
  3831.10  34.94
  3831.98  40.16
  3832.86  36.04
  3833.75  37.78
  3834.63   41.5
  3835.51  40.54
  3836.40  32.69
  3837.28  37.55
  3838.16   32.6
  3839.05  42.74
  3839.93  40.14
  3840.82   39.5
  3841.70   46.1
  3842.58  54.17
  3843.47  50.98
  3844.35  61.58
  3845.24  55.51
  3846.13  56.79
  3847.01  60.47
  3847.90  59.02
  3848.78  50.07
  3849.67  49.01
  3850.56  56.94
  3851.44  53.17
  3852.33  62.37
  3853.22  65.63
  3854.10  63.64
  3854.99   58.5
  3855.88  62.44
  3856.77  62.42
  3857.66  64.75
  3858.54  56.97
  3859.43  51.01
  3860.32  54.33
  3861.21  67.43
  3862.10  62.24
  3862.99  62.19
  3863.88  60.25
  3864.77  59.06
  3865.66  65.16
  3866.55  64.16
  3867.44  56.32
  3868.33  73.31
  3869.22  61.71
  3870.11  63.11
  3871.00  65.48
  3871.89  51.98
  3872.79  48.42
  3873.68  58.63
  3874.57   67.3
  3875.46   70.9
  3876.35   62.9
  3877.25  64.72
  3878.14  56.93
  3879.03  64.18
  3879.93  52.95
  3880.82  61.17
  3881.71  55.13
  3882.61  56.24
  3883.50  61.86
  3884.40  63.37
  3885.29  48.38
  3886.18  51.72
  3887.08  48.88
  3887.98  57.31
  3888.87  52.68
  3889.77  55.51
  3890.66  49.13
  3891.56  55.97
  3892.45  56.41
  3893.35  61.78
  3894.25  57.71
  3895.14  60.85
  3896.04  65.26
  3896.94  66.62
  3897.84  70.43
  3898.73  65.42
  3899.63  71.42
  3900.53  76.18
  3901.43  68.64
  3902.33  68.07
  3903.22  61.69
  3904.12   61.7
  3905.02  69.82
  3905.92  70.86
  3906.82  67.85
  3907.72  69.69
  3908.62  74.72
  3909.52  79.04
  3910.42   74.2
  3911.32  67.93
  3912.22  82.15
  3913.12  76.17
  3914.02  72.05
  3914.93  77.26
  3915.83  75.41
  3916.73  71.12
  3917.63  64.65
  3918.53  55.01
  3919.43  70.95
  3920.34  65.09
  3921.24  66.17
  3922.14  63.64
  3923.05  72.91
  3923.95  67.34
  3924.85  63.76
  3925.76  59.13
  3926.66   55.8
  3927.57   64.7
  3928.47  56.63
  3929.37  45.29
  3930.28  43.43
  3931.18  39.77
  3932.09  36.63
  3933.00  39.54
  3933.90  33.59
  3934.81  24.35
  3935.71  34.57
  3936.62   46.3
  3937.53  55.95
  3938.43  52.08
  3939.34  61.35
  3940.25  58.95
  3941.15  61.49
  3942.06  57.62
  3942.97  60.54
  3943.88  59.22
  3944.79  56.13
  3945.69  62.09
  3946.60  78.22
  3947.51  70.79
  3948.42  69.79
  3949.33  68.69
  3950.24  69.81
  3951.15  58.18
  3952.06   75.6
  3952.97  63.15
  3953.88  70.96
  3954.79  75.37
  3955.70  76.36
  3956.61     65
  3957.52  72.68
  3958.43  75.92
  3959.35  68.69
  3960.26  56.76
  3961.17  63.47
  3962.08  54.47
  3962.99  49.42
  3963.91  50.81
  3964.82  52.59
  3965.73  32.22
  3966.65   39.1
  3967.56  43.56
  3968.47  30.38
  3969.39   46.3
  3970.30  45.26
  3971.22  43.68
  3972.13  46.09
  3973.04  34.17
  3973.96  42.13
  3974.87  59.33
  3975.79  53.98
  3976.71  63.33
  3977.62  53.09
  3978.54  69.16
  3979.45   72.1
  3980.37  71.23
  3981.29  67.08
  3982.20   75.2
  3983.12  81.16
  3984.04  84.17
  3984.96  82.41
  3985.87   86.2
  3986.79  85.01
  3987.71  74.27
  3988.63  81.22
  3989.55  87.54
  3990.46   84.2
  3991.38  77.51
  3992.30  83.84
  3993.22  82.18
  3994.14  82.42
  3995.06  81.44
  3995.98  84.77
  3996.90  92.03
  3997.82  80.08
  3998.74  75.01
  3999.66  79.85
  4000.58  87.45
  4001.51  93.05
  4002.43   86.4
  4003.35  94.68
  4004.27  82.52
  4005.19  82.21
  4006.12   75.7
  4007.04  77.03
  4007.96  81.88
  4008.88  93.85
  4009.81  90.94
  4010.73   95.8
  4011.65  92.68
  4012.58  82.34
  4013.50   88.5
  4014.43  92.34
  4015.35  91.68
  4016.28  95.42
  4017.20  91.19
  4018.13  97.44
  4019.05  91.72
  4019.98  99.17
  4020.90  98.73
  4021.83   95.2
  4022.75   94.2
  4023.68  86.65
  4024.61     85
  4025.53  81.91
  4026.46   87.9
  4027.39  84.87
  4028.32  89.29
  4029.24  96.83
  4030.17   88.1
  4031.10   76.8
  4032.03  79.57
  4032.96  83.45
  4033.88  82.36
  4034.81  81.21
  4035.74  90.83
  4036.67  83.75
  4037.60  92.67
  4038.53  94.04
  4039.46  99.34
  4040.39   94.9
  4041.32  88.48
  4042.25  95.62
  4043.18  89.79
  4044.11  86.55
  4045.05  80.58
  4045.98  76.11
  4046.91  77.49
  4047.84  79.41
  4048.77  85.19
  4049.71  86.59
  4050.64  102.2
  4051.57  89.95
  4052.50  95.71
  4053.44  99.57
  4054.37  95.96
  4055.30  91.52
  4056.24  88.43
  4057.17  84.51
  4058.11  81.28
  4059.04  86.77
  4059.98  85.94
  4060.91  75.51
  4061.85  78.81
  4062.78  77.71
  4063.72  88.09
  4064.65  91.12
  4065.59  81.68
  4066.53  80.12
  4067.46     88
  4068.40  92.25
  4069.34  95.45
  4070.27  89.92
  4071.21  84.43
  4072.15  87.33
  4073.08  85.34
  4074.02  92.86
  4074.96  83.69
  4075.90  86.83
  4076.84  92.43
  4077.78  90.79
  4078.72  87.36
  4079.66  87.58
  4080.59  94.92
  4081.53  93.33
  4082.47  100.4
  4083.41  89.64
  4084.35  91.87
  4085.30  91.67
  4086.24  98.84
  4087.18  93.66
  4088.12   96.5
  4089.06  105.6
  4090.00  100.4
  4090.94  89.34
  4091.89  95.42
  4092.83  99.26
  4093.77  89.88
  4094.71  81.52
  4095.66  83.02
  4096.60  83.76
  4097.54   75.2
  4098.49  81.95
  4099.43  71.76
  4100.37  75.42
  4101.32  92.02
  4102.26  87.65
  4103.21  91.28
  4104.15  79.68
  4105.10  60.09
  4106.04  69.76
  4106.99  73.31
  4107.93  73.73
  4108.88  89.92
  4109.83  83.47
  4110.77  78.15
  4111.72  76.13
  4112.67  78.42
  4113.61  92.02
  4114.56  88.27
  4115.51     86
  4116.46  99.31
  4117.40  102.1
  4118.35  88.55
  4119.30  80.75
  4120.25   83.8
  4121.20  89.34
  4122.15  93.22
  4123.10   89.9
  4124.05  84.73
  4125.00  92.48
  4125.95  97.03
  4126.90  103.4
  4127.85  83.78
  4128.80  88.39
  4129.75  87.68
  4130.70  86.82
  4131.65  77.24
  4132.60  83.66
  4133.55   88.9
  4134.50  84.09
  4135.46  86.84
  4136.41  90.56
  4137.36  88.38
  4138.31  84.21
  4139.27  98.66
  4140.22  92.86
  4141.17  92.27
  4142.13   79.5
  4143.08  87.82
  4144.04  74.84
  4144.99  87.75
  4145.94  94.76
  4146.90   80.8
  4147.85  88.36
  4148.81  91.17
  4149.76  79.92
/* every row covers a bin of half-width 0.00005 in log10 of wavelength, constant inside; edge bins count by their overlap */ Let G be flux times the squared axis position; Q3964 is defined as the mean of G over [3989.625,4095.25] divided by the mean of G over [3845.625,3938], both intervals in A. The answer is 1.58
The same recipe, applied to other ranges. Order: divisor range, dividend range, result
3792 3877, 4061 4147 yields 1.84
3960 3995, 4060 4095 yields 1.50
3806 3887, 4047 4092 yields 1.82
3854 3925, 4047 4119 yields 1.51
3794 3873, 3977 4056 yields 1.75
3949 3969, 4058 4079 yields 1.53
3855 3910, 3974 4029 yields 1.43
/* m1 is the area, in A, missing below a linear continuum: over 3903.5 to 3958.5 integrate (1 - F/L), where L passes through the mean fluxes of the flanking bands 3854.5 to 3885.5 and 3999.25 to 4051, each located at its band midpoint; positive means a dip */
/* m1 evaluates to 6.5 A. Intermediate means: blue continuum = 60.5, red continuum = 88.2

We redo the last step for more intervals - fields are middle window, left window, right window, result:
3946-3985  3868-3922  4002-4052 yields 8.2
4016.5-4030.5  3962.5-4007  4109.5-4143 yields -3.2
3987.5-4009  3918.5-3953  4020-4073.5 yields -2.6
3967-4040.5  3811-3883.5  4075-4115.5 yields -4.7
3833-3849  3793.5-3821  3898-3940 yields 3.2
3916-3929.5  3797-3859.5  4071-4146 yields 0.2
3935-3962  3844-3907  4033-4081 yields 3.2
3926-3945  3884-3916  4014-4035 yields 5.9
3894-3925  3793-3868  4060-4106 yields -2.4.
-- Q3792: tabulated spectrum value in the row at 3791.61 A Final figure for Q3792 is 46.71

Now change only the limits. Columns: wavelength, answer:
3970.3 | 45.26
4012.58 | 82.34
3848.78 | 50.07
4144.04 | 74.84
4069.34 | 95.45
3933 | 39.54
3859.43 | 51.01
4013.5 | 88.5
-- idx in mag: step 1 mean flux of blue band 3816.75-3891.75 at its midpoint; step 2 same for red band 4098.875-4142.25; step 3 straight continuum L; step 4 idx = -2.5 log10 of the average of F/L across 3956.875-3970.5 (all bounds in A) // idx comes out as 0.27 mag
